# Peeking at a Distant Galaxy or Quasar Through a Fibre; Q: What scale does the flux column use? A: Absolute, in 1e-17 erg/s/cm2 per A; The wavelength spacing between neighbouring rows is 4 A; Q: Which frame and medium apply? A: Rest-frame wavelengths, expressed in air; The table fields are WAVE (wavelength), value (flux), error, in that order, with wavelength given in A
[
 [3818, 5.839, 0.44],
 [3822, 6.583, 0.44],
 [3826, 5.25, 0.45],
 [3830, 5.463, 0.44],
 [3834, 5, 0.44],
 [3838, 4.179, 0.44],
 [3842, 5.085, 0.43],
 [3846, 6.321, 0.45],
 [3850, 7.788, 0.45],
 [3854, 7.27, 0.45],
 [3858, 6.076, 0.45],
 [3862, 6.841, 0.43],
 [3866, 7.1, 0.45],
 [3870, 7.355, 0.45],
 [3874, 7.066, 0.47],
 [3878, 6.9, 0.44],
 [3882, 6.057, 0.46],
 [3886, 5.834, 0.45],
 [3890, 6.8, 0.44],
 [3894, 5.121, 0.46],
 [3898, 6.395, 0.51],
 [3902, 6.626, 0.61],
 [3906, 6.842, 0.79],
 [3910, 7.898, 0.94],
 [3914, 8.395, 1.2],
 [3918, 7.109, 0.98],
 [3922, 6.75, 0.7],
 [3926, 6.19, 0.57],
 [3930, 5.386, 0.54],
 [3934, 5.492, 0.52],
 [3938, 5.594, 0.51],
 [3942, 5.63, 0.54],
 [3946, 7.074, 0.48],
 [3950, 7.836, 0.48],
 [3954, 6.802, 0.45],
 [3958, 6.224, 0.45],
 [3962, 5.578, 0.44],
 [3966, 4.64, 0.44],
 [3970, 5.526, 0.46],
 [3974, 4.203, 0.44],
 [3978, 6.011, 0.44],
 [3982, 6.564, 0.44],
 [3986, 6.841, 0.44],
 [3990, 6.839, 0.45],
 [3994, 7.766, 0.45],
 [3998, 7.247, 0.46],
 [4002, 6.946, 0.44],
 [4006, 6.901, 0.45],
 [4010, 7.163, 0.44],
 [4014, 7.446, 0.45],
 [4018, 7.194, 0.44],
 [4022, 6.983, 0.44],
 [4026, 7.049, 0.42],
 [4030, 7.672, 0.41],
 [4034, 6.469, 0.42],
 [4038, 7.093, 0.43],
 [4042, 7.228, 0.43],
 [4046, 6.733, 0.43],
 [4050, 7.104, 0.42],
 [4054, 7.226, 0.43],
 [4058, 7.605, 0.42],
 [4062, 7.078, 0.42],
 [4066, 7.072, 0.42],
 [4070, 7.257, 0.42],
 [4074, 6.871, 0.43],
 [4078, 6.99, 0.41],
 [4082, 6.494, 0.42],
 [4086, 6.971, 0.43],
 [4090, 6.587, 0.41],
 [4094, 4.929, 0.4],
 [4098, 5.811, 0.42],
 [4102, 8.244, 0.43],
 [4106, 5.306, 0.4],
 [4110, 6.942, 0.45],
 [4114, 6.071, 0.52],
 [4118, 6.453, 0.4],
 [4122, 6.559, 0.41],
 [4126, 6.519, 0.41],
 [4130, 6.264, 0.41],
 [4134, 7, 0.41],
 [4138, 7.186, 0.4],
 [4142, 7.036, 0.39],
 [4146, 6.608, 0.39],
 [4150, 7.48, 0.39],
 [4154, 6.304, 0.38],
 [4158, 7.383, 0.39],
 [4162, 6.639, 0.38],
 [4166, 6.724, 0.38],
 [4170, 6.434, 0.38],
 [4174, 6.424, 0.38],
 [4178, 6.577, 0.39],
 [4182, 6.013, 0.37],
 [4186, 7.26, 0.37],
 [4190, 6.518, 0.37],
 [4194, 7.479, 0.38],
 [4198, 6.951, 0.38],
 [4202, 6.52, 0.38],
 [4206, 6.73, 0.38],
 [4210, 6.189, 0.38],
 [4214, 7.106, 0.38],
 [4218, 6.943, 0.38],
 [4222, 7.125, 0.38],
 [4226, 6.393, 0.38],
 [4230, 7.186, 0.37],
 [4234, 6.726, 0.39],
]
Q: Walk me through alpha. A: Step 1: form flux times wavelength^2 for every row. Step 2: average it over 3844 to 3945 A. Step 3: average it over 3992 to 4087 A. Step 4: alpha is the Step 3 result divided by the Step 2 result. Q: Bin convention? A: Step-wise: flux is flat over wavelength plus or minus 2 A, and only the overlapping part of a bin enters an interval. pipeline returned 1.2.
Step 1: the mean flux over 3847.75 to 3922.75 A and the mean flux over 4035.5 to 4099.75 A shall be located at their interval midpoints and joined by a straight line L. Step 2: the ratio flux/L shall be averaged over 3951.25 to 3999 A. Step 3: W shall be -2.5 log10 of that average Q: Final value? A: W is 0.108 mag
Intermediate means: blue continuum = 6.85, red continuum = 6.82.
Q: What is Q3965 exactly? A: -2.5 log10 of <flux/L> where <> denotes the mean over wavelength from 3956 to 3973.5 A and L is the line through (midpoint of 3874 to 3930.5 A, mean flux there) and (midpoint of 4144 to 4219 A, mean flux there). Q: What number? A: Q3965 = 0.23 mag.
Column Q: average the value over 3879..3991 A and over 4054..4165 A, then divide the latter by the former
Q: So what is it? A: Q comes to 1.07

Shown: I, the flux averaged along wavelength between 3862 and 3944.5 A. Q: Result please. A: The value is 6.54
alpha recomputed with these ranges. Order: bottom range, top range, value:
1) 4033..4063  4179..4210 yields 1.02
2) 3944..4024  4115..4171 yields 1.11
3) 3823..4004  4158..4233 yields 1.22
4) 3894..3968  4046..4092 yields 1.17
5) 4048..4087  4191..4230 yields 1.04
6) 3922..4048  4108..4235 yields 1.13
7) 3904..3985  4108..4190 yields 1.18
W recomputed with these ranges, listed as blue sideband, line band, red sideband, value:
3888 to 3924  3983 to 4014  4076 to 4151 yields -0.06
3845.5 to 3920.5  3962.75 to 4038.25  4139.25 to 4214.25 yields 0.03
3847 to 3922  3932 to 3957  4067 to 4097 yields 0.06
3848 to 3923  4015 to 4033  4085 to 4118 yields -0.11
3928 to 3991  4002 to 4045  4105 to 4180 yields -0.14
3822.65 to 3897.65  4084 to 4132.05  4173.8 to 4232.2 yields 0.04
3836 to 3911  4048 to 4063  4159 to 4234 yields -0.10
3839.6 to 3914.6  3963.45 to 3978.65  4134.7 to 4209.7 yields 0.31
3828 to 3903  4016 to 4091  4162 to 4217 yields -0.08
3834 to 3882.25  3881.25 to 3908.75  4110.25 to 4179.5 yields 0.03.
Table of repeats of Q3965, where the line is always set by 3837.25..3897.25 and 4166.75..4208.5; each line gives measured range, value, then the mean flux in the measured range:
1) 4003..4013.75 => -0.087 mag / 7.09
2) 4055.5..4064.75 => -0.114 mag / 7.31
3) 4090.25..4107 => 0.075 mag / 6.17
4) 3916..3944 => 0.080 mag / 6.02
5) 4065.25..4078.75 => -0.073 mag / 7.05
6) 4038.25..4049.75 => -0.071 mag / 7.02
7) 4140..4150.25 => -0.050 mag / 6.97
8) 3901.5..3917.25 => -0.160 mag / 7.49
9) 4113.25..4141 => 0.003 mag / 6.62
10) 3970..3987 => 0.126 mag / 5.81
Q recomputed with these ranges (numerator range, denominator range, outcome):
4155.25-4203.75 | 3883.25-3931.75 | 1.02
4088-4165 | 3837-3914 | 1.00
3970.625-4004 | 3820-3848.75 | 1.19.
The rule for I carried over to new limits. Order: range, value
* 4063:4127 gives 6.58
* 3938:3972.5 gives 6.1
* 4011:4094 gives 7.01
